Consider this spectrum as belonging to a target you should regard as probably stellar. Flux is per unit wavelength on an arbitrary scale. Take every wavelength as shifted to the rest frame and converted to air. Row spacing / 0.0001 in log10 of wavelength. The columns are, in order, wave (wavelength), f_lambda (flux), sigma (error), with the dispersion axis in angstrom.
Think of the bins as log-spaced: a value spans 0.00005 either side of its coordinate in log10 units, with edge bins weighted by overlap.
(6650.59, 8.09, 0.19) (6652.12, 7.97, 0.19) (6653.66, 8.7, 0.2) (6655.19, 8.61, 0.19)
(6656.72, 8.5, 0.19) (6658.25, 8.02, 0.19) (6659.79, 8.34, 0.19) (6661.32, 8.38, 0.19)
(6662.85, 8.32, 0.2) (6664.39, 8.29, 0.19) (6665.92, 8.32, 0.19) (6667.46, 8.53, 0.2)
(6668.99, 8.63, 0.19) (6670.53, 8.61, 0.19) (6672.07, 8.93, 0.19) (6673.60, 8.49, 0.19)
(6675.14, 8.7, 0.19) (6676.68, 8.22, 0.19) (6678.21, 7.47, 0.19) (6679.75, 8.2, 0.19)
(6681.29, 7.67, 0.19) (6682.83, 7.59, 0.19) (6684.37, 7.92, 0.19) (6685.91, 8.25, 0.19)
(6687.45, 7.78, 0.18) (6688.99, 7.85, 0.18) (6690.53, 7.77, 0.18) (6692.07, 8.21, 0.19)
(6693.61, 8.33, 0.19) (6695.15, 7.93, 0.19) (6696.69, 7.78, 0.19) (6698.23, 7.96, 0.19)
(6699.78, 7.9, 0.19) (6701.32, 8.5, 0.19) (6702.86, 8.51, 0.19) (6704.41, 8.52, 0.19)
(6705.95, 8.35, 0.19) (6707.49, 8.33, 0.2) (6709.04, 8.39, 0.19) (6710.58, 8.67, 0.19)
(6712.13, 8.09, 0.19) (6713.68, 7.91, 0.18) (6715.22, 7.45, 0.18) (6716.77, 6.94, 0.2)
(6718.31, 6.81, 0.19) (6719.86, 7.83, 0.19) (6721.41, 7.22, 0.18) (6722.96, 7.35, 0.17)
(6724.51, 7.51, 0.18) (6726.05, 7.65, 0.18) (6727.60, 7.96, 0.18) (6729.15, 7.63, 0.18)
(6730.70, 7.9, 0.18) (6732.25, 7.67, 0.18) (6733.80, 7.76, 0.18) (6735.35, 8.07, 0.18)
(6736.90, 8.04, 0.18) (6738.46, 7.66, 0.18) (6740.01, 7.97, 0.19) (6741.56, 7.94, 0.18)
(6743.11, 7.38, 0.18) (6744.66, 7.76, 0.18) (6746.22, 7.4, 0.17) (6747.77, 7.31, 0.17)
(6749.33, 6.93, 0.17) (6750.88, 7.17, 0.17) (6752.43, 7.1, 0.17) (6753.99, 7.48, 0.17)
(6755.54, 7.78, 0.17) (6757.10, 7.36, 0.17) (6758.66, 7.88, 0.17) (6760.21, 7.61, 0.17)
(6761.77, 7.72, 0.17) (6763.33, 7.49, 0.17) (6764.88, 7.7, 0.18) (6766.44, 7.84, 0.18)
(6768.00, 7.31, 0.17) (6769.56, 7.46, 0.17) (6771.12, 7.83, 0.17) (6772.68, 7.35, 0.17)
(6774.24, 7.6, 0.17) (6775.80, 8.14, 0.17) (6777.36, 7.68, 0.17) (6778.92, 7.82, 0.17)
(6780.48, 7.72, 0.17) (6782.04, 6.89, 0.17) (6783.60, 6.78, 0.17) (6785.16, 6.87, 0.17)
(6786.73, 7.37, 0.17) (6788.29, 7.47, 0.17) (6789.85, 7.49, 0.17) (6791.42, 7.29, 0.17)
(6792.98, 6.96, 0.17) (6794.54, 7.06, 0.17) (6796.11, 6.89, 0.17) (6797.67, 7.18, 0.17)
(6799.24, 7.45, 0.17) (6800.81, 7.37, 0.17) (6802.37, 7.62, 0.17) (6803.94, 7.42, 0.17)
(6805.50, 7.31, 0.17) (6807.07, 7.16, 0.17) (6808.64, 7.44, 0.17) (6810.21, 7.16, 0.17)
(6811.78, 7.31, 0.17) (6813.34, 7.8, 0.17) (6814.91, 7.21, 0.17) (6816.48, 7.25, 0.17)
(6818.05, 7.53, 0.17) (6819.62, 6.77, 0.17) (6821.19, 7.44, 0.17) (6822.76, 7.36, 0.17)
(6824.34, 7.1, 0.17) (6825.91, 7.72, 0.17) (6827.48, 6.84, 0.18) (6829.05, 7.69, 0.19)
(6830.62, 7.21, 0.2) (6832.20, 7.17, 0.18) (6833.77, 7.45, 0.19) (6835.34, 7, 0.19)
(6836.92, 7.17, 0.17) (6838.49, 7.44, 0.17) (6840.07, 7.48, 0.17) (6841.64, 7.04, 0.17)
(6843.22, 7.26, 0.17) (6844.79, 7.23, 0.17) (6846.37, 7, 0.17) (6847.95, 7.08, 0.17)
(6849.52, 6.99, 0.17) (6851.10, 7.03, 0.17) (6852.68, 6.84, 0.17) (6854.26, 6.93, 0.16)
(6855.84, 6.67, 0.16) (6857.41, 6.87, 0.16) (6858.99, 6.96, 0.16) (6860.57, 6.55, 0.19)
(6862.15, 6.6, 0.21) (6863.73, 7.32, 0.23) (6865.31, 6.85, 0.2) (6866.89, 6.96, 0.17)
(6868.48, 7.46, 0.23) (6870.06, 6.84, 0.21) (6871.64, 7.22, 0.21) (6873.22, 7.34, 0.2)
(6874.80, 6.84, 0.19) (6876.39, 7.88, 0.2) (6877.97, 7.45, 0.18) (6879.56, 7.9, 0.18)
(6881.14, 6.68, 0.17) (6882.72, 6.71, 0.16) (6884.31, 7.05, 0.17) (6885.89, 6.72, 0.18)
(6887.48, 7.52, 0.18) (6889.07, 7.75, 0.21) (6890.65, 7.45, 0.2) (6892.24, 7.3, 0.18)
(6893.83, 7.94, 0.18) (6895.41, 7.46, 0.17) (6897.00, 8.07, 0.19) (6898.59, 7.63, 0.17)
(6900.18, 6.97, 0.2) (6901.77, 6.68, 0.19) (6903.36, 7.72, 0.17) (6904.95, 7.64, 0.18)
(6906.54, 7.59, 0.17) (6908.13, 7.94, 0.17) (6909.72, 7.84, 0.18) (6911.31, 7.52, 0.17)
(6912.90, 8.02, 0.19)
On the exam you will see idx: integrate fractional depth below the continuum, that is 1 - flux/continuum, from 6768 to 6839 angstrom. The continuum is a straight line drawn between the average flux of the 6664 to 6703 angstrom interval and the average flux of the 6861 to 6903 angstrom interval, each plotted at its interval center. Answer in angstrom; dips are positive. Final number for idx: 2.5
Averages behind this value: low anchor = 8.16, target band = 7.34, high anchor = 7.25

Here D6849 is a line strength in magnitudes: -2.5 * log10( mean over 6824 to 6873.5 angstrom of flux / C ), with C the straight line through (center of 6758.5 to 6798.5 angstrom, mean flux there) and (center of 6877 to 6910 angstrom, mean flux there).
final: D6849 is 0.05 mag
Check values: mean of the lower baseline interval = 7.43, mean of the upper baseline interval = 7.43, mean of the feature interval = 7.1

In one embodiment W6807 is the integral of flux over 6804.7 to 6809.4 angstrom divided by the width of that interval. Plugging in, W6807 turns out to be 7.31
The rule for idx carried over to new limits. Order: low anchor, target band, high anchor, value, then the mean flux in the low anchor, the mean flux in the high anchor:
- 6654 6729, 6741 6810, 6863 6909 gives 2.97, 8.07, 7.34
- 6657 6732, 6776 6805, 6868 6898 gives 1.41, 8.04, 7.35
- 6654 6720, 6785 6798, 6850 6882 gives 0.55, 8.14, 7.06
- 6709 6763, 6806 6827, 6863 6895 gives 0.29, 7.63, 7.26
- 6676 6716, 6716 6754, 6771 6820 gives 1.18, 8.06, 7.35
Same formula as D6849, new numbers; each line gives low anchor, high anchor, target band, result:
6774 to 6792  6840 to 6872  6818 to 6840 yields -0.018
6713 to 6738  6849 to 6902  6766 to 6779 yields -0.027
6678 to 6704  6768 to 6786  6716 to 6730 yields 0.051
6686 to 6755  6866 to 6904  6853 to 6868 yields 0.078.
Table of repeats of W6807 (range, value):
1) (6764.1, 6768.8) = 7.62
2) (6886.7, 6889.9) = 7.64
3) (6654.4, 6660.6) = 8.38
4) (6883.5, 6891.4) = 7.3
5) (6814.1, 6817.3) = 7.23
